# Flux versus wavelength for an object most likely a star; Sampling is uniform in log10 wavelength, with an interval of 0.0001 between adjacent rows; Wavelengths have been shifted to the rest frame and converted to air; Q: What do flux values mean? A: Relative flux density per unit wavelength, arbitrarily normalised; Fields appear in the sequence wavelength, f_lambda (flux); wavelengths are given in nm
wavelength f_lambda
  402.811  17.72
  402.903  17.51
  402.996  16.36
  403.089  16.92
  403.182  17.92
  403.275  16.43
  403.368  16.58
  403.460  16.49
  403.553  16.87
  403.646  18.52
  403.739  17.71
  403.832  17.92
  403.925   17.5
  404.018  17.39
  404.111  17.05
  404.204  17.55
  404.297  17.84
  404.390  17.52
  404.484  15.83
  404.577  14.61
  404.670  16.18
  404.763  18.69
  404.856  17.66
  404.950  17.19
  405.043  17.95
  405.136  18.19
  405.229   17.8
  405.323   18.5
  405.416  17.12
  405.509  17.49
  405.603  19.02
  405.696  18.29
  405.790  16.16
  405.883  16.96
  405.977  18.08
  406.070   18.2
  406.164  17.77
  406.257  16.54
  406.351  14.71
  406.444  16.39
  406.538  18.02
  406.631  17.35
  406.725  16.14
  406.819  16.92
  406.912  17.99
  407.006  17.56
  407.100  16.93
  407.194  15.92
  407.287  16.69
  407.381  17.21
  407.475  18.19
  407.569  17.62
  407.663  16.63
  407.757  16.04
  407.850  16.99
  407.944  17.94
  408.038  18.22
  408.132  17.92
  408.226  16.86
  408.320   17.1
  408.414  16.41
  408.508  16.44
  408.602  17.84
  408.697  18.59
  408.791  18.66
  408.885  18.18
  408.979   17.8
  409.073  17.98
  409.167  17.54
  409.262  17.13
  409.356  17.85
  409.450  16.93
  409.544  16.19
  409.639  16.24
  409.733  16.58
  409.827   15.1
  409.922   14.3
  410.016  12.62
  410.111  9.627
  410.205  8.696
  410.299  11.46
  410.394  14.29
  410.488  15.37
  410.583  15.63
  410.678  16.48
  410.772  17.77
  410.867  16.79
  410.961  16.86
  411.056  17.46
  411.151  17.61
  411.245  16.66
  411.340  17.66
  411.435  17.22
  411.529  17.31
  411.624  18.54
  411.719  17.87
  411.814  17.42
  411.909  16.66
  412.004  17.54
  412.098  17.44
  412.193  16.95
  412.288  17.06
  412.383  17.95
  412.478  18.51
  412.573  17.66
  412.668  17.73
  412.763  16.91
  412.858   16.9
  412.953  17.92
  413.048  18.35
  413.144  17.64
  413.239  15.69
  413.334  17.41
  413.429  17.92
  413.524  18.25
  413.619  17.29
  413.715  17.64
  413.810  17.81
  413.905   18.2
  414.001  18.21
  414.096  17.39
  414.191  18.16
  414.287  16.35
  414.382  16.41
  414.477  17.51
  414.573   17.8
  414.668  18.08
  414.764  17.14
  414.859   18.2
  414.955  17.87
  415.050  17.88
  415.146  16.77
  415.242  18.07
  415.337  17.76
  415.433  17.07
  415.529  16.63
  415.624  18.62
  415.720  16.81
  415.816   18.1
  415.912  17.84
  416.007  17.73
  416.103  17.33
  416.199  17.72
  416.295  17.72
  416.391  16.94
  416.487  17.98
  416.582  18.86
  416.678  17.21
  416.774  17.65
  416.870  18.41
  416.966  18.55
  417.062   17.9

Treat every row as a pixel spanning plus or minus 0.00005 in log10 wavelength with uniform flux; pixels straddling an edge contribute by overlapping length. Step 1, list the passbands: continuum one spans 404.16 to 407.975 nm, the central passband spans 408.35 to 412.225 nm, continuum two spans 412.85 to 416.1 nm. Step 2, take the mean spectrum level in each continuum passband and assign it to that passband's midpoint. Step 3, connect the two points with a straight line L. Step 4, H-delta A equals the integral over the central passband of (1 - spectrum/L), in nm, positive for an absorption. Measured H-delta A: 0.23 nm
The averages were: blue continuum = 17.2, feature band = 16.4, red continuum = 17.6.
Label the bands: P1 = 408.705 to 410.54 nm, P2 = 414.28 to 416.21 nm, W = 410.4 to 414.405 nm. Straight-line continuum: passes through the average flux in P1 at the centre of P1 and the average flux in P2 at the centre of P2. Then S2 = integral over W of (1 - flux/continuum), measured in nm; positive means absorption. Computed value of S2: -0.20 nm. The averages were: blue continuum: 15.5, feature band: 17.3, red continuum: 17.5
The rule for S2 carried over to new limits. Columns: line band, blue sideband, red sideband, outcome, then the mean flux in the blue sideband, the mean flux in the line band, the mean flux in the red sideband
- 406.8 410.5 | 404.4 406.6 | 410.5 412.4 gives 0.187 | 17.3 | 16.4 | 17.2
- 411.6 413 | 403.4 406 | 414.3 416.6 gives 0.002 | 17.4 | 17.5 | 17.6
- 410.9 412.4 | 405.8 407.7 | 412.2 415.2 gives 0.004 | 17.1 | 17.4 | 17.6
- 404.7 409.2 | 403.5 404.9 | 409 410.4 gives -0.381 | 17.3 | 17.4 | 14.9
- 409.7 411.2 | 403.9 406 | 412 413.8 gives 0.232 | 17.4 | 14.8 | 17.5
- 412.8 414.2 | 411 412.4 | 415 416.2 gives -0.012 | 17.4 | 17.6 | 17.6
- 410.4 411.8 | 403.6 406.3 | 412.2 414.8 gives 0.041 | 17.5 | 17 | 17.5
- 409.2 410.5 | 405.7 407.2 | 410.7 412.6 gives 0.213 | 17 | 14.5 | 17.4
